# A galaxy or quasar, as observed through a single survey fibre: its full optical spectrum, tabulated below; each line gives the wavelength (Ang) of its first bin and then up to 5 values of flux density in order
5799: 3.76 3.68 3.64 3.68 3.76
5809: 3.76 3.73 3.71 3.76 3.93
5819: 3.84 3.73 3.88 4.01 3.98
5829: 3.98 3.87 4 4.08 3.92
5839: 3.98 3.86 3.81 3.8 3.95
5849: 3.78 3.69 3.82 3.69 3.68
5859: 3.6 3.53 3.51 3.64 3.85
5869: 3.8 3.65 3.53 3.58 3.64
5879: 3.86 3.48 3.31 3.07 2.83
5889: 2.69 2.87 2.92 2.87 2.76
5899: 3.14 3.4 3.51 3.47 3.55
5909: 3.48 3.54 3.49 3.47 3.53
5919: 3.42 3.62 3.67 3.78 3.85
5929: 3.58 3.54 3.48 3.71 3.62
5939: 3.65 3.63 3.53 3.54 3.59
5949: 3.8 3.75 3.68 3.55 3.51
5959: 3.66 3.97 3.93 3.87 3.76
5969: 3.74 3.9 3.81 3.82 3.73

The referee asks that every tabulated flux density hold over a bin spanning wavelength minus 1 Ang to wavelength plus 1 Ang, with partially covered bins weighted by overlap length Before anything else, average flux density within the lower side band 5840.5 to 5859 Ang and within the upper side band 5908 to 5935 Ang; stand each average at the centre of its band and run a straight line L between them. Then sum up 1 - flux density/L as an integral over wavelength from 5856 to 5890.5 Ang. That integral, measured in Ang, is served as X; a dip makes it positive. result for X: 2.2 Ang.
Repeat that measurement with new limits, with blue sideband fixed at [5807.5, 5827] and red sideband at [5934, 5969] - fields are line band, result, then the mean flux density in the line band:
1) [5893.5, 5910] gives 2.1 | 3.26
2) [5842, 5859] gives 0.1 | 3.77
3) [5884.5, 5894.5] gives 2.4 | 2.87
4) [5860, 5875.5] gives 0.6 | 3.64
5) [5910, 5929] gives 0.7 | 3.6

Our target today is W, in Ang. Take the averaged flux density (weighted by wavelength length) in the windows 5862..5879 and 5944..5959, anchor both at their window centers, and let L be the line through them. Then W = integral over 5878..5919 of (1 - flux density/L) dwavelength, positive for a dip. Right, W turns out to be 4.3 Ang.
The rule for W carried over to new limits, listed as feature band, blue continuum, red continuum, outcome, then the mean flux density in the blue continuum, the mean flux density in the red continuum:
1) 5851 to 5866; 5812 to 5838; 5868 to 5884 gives 0.3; 3.9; 3.61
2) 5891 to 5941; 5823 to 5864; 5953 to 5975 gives 4.5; 3.83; 3.77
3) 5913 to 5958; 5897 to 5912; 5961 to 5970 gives 0.1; 3.4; 3.84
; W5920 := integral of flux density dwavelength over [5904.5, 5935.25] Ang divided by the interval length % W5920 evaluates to 3.57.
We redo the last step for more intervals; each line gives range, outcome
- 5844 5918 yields 3.46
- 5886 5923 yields 3.26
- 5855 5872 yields 3.66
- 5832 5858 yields 3.85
